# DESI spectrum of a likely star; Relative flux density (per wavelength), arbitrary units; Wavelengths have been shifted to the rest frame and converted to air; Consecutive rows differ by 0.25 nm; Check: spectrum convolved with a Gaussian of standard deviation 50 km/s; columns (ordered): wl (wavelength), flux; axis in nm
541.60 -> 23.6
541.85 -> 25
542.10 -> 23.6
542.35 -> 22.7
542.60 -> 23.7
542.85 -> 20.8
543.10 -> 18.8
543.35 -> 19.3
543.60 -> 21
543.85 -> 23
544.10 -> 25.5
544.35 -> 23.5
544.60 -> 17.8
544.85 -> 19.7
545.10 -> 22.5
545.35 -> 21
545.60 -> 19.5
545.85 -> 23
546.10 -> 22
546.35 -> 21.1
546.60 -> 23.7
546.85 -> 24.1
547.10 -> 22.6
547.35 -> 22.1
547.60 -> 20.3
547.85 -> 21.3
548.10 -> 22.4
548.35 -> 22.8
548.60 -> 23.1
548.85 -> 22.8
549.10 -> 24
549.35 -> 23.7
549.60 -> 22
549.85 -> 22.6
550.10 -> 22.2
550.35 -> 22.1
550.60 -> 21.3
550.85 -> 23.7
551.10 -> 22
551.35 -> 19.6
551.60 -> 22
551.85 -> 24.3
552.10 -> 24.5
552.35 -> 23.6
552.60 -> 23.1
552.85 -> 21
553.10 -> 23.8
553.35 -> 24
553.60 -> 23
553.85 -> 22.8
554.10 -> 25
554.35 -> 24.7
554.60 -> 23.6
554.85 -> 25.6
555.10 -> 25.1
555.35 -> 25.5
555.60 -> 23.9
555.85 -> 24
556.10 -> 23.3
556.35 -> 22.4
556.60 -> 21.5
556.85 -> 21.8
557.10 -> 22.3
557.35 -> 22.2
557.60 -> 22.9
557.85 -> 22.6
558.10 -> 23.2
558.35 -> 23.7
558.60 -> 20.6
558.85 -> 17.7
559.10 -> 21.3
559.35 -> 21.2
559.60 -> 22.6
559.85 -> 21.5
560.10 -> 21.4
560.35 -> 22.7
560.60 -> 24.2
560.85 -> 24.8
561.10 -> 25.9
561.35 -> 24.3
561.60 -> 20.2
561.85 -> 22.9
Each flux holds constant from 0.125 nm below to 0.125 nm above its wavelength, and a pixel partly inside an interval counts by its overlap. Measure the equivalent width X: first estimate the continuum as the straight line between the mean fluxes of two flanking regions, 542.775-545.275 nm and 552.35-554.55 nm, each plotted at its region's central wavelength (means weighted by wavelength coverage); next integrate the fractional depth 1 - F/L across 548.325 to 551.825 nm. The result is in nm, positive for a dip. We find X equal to 0.03 nm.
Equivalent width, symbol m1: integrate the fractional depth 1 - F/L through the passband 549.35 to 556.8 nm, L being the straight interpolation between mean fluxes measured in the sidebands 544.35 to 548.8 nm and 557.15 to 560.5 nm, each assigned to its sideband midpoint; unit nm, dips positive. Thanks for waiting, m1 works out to -0.47 nm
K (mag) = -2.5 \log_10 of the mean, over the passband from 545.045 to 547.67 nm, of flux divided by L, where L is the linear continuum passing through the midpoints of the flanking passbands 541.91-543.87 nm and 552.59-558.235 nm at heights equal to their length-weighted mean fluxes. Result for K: 0.01 mag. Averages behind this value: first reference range 21.7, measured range 22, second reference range 23.4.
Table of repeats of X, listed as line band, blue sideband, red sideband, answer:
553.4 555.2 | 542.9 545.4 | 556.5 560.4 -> -0.216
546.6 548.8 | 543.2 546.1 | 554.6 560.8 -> -0.071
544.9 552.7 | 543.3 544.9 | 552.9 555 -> 0.111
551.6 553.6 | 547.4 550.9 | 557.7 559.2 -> -0.114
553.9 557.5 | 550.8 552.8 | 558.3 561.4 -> -0.166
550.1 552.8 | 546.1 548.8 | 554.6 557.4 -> 0.037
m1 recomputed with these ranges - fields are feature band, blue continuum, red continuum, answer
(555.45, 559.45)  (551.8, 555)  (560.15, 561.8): 0.25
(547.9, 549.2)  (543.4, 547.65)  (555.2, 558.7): -0.04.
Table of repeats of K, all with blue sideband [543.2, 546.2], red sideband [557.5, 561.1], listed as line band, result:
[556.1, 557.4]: 0.00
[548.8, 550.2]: -0.06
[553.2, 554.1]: -0.07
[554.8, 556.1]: -0.12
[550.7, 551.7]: 0.00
